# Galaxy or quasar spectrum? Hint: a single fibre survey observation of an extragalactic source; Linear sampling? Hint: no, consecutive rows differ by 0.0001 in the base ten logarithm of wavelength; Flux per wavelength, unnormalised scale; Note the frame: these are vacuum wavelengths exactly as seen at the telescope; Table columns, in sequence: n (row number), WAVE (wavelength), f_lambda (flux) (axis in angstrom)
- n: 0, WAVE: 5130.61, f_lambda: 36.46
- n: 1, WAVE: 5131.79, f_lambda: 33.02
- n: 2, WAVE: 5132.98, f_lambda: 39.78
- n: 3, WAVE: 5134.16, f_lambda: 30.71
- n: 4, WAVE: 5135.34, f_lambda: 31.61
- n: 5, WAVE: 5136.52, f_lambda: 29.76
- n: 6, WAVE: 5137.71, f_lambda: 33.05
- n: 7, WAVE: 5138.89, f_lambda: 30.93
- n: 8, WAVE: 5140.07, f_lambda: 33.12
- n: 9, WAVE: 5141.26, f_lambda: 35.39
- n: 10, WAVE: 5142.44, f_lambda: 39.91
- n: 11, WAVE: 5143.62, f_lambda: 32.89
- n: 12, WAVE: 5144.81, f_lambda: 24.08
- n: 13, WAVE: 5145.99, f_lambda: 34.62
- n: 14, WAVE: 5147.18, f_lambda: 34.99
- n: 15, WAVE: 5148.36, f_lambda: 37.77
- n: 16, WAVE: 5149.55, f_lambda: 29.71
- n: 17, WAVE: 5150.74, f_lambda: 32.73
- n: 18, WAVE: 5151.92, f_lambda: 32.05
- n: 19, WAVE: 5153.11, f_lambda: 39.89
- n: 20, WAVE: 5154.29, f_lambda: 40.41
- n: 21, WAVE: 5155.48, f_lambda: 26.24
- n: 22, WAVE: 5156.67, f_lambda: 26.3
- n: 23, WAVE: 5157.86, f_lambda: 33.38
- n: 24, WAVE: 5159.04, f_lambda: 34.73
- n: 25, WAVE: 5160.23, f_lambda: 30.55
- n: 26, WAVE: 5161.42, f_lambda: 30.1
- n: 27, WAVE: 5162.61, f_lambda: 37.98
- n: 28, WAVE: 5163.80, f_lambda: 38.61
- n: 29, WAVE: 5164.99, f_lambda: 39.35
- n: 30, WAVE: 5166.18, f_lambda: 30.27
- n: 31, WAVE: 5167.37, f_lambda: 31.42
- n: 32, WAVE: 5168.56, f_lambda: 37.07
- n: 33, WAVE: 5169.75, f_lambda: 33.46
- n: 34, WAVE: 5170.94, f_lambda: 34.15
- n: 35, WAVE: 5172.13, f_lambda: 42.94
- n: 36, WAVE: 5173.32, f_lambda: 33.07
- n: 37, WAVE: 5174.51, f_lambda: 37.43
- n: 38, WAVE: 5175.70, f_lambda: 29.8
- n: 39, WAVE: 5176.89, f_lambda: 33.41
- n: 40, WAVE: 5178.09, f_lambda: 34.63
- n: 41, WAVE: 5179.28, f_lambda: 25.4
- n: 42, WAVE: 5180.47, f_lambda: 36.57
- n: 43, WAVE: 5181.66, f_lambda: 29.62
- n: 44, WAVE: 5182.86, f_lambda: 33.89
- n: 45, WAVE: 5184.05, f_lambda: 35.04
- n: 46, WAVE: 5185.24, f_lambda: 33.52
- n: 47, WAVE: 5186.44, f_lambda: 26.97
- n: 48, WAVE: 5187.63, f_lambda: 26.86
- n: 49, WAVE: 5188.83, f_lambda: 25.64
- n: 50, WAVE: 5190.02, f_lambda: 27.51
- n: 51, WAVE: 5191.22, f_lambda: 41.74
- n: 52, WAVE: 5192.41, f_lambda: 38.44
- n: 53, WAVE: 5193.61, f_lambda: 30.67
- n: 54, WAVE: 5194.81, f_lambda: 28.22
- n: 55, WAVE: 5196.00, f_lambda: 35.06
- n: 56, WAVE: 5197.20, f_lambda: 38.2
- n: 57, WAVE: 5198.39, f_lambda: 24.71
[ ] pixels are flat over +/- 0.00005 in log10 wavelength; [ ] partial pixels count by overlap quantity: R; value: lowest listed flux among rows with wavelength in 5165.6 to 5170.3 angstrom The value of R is 30.27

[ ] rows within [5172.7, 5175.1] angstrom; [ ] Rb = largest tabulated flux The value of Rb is 37.43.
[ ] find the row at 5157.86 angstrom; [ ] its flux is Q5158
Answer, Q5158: 33.38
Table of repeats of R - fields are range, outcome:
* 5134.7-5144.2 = 29.76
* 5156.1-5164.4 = 26.3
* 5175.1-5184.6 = 25.4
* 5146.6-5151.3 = 29.71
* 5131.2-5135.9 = 30.71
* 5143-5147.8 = 24.08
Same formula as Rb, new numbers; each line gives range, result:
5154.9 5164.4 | 38.61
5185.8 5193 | 41.74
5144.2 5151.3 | 37.77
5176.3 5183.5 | 36.57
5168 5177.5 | 42.94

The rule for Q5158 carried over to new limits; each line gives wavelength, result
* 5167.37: 31.42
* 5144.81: 24.08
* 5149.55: 29.71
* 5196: 35.06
